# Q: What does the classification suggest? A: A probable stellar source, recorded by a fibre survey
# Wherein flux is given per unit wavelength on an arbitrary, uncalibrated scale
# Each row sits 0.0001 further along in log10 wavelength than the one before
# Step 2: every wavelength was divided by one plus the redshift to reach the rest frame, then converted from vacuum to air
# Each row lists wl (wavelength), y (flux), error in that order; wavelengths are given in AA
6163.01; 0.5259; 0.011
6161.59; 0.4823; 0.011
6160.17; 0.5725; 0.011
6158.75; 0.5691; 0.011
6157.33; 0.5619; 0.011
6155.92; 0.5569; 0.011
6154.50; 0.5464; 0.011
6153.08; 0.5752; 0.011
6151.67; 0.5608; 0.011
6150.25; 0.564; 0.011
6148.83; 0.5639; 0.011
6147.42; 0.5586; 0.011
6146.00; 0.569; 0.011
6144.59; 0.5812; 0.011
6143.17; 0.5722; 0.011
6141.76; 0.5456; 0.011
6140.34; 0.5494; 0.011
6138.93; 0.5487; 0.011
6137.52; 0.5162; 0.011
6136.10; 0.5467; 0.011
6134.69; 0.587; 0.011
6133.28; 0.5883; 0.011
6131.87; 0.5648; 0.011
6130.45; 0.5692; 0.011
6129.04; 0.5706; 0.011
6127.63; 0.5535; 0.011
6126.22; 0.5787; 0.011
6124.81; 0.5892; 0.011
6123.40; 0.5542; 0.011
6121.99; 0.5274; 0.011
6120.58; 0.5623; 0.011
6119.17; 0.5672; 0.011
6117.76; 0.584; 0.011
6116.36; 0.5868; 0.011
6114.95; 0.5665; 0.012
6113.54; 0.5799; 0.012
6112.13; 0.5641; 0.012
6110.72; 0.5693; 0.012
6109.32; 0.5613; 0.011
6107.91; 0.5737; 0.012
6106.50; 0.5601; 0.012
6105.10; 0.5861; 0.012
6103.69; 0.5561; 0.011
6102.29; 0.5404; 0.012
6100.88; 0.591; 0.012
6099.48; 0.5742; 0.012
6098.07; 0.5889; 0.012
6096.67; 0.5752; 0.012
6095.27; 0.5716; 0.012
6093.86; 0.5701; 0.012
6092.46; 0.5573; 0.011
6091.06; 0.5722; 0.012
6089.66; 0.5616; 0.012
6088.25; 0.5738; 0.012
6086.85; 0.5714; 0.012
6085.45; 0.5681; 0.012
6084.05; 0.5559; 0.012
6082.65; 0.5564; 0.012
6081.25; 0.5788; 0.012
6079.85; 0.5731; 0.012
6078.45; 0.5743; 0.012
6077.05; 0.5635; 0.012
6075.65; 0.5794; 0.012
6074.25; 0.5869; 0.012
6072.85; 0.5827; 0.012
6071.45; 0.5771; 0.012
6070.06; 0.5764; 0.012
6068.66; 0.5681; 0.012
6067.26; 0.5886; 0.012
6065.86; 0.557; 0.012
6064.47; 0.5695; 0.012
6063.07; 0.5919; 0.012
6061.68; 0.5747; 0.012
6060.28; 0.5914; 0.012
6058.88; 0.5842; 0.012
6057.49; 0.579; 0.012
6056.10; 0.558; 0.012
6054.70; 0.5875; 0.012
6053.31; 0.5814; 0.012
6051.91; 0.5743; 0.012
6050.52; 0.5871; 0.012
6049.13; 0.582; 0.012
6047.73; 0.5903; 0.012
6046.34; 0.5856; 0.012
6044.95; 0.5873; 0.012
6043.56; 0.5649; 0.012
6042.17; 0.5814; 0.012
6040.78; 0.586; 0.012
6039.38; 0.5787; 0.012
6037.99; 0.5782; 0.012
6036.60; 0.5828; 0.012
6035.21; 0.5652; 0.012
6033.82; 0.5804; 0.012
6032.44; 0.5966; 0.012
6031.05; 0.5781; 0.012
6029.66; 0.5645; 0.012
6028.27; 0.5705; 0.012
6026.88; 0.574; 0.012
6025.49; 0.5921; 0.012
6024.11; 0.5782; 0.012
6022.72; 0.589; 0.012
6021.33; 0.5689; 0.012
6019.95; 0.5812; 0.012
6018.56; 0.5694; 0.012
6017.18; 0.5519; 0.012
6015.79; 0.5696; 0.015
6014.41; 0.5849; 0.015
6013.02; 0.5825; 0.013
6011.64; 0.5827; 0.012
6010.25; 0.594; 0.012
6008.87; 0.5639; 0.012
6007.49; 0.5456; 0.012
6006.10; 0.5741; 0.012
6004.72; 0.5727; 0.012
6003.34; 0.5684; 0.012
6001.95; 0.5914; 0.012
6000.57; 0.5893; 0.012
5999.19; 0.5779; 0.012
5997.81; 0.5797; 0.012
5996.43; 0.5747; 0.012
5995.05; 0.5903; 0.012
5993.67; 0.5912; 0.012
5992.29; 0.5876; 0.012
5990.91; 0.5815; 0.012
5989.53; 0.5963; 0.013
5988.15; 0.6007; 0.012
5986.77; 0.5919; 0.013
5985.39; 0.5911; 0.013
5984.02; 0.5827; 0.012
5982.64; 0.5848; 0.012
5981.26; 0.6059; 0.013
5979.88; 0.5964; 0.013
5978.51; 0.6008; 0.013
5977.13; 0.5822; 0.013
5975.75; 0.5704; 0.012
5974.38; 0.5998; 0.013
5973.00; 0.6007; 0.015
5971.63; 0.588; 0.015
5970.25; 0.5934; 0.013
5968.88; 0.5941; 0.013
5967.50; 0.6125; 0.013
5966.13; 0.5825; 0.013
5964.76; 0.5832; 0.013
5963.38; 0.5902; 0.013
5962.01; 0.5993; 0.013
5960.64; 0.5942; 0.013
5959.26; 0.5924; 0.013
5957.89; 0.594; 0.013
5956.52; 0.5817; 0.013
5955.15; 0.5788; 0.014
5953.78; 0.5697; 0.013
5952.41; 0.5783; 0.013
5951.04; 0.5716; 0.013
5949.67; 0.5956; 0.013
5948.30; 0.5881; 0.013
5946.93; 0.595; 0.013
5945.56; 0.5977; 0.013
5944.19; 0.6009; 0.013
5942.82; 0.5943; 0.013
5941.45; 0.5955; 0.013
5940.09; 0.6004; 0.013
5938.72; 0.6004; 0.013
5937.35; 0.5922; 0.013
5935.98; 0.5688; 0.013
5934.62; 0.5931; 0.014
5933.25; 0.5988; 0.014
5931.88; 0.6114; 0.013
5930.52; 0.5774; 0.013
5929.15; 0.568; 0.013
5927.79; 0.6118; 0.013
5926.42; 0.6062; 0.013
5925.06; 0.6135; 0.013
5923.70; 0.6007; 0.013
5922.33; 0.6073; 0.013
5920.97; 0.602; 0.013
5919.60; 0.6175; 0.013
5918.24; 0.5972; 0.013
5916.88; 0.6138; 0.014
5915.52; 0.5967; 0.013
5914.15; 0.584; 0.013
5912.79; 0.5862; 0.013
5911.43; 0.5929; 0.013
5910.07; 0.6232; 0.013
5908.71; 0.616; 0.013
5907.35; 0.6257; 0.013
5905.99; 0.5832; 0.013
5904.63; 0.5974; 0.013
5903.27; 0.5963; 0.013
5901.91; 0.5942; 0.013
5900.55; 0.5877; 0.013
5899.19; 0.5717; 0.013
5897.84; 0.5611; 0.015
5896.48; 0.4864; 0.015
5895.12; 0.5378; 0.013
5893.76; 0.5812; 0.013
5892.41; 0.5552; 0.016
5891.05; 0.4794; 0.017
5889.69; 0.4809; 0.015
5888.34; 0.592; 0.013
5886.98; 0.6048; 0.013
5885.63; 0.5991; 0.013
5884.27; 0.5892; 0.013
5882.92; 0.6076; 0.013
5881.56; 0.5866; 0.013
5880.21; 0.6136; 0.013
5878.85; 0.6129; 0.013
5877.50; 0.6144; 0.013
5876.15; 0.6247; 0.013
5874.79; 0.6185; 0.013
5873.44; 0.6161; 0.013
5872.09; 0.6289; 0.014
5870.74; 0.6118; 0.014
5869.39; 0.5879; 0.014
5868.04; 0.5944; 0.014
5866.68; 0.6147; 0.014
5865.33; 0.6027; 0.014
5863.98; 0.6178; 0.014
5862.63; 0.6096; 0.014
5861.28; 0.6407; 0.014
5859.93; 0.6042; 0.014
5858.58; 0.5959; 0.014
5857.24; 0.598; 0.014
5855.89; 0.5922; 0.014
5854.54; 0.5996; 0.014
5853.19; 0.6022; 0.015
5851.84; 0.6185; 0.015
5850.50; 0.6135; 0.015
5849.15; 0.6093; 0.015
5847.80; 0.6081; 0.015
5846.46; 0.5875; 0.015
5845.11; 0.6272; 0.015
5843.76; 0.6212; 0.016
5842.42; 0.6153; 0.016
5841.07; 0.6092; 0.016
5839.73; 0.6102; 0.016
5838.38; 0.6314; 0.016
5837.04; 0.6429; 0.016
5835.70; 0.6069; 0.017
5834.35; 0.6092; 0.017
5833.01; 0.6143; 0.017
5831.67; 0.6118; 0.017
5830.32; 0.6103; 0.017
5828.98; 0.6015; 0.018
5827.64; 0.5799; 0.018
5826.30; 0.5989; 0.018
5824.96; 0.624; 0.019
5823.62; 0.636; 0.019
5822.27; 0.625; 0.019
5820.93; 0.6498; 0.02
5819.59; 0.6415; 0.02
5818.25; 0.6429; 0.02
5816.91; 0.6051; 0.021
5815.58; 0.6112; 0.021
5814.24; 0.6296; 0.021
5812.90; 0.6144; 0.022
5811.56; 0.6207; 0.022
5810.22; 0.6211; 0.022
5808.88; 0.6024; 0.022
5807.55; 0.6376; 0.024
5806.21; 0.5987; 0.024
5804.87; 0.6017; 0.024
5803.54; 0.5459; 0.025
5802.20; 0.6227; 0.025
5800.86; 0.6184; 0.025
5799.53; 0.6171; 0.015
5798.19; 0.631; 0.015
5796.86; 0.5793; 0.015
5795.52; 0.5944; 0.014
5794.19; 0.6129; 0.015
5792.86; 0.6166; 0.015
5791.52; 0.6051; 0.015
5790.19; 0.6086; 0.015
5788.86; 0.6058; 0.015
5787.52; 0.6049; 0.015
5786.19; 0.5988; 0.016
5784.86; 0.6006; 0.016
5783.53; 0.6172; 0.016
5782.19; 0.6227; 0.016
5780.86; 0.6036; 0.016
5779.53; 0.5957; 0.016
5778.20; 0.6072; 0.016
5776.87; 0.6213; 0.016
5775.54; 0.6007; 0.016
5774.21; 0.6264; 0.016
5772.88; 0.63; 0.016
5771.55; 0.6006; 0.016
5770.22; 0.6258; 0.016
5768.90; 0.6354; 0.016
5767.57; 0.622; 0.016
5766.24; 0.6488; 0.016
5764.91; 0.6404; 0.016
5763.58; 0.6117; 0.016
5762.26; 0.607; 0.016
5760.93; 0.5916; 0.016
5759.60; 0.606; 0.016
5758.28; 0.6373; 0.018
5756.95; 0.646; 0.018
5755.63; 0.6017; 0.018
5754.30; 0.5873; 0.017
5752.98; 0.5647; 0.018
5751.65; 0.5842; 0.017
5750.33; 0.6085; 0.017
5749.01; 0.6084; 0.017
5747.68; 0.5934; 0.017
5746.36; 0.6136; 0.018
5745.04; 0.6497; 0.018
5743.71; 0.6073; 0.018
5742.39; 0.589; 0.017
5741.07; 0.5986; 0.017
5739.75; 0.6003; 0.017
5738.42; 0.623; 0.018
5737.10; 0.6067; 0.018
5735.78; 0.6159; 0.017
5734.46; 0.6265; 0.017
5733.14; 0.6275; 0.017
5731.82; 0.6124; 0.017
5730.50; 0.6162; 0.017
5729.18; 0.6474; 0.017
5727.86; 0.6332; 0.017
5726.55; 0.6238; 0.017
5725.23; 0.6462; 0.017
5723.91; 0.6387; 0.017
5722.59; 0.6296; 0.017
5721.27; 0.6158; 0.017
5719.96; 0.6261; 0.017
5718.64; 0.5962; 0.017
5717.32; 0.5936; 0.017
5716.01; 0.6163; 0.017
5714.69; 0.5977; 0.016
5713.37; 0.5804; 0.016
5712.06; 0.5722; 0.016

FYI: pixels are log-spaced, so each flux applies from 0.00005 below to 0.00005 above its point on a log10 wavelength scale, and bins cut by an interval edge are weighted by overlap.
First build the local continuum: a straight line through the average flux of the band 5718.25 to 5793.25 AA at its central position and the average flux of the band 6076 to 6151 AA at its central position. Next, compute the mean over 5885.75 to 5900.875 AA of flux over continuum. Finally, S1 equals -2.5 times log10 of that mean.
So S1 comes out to 0.09 mag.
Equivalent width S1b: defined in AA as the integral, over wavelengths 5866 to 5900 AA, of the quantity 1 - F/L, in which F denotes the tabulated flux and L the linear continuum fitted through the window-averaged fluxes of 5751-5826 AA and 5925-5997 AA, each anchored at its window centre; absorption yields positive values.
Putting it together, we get 1.0 AA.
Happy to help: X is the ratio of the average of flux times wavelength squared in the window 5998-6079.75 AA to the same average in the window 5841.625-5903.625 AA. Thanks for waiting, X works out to 1.0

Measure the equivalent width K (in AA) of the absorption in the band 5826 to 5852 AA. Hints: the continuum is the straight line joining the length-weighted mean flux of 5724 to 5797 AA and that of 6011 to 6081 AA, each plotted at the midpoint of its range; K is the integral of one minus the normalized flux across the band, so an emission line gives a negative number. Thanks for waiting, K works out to -0.3 AA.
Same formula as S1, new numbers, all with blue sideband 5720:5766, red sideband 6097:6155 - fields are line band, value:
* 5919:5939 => -0.011 mag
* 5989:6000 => -0.004 mag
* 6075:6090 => 0.005 mag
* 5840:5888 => -0.015 mag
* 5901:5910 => -0.016 mag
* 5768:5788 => -0.004 mag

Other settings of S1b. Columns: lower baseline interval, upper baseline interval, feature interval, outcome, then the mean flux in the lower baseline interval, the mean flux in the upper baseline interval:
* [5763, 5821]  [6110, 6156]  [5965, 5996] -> -0.3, 0.614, 0.564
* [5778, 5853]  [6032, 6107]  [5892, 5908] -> 0.7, 0.612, 0.575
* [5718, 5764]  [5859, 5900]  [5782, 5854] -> -1.6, 0.614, 0.588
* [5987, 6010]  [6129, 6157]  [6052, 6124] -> -0.3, 0.581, 0.562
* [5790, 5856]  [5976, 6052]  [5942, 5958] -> 0.1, 0.613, 0.581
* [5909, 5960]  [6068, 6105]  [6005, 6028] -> 0.3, 0.595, 0.571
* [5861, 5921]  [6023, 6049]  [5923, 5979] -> -0.5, 0.592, 0.58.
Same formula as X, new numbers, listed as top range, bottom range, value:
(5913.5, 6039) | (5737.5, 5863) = 1.02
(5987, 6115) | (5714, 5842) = 1.03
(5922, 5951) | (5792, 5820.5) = 1.02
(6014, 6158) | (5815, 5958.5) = 1.02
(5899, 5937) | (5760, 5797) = 1.02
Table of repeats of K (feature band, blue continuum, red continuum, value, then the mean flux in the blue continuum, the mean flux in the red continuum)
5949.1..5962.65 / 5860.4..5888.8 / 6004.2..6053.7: 0.2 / 0.609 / 0.577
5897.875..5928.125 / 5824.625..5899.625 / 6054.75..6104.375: -0.4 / 0.598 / 0.573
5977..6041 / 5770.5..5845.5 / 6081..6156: 0.2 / 0.613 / 0.566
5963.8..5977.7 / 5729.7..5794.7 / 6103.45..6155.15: -0.1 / 0.612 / 0.565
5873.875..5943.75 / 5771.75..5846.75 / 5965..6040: 0.9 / 0.613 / 0.583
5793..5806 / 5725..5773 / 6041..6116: 0.1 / 0.616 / 0.574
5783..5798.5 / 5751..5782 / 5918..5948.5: 0.1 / 0.613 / 0.597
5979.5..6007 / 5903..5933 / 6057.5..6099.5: 0.1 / 0.601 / 0.574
